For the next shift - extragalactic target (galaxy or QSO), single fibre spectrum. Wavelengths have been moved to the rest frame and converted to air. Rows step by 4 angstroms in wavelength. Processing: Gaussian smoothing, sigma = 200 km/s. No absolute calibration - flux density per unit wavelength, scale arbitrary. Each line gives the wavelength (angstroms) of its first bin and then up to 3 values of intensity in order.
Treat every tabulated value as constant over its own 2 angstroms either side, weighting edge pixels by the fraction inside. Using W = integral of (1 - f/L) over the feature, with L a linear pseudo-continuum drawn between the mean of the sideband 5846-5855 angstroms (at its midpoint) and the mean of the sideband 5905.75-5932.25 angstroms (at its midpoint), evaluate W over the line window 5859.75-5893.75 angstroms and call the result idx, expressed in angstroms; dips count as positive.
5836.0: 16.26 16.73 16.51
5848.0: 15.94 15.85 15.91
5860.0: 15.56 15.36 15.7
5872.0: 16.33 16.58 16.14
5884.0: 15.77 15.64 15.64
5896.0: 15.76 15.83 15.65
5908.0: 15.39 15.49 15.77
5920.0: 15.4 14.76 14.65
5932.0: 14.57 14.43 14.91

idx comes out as -0.5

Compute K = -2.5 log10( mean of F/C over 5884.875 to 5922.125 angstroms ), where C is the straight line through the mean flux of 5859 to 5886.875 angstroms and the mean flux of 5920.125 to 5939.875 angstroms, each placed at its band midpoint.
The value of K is -0.02 mag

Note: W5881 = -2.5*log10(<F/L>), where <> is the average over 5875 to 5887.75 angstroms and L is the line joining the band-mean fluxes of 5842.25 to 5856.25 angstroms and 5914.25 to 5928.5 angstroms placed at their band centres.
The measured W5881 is -0.03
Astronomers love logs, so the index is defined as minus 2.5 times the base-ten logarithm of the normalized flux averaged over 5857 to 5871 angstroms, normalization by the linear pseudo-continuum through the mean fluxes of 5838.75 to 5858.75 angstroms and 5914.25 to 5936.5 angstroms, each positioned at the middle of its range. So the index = 0.02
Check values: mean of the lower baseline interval 16.1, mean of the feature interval 15.6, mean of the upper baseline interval 15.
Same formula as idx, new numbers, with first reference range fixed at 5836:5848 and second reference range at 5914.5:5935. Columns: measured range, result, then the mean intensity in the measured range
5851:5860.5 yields 0.2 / 15.8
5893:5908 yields -0.3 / 15.7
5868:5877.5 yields -0.2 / 16.3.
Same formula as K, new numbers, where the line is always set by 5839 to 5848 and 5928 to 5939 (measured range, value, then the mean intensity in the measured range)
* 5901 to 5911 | -0.03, 15.5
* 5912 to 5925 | -0.04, 15.4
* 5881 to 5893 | -0.01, 15.7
